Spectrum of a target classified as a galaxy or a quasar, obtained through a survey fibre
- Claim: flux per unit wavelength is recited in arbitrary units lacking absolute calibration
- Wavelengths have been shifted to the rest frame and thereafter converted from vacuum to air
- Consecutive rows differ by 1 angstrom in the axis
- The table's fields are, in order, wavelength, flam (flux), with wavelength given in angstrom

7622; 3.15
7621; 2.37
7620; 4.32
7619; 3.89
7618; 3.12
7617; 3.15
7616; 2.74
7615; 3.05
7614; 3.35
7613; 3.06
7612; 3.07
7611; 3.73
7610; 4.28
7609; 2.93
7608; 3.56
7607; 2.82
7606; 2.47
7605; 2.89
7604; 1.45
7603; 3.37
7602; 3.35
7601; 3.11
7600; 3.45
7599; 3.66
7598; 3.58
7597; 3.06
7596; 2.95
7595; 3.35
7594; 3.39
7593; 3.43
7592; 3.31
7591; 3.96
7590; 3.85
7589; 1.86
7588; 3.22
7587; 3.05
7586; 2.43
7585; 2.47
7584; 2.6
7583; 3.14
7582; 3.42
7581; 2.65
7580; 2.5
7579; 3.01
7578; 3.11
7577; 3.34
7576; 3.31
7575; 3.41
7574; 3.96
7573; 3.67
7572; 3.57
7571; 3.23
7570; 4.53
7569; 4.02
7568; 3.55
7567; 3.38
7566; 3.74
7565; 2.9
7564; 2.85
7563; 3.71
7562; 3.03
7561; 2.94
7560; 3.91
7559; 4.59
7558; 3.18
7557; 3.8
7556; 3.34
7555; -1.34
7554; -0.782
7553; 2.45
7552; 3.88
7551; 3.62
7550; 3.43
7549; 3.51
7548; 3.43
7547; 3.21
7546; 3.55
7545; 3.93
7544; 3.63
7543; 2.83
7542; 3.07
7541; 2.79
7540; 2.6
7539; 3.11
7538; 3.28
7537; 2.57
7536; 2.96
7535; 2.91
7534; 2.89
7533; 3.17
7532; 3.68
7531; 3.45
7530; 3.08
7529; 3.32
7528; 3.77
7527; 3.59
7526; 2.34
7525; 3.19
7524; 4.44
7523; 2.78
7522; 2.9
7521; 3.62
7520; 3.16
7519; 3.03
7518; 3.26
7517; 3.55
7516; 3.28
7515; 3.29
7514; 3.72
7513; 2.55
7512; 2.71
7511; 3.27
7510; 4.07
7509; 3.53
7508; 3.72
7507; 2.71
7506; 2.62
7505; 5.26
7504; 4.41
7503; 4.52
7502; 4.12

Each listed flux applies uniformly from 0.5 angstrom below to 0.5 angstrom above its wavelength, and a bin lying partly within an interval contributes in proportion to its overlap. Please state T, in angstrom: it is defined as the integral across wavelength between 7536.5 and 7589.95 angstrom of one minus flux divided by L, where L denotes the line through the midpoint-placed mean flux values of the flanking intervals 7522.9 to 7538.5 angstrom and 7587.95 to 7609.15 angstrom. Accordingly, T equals 1.3 angstrom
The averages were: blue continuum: 3.22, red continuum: 3.14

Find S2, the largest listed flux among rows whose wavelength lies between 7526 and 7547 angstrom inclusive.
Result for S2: 3.93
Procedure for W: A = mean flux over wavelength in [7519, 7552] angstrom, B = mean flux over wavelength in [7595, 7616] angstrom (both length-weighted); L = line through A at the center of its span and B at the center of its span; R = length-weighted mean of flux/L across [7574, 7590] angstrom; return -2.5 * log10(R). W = 0.08 mag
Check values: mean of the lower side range 3.25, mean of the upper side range 3.15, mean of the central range 2.96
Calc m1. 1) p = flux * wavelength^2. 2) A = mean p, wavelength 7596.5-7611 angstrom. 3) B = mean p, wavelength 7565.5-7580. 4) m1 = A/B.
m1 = 0.90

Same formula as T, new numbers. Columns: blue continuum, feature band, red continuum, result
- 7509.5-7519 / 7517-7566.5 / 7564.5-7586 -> 2.6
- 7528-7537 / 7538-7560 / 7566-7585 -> 1.8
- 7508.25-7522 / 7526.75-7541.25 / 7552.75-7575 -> 0.4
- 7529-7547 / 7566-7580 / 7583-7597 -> -1.9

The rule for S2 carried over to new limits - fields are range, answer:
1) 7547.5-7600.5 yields 4.59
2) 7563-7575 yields 4.53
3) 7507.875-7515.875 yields 4.07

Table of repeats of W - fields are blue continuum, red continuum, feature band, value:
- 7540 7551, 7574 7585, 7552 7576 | 0.01 mag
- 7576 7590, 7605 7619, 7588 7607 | -0.03 mag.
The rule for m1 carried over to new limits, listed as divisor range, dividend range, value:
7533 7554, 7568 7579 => 1.17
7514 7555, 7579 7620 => 1.03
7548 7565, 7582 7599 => 1.09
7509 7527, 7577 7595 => 0.95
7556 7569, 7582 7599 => 0.91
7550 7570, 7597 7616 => 1.05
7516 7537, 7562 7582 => 1.06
